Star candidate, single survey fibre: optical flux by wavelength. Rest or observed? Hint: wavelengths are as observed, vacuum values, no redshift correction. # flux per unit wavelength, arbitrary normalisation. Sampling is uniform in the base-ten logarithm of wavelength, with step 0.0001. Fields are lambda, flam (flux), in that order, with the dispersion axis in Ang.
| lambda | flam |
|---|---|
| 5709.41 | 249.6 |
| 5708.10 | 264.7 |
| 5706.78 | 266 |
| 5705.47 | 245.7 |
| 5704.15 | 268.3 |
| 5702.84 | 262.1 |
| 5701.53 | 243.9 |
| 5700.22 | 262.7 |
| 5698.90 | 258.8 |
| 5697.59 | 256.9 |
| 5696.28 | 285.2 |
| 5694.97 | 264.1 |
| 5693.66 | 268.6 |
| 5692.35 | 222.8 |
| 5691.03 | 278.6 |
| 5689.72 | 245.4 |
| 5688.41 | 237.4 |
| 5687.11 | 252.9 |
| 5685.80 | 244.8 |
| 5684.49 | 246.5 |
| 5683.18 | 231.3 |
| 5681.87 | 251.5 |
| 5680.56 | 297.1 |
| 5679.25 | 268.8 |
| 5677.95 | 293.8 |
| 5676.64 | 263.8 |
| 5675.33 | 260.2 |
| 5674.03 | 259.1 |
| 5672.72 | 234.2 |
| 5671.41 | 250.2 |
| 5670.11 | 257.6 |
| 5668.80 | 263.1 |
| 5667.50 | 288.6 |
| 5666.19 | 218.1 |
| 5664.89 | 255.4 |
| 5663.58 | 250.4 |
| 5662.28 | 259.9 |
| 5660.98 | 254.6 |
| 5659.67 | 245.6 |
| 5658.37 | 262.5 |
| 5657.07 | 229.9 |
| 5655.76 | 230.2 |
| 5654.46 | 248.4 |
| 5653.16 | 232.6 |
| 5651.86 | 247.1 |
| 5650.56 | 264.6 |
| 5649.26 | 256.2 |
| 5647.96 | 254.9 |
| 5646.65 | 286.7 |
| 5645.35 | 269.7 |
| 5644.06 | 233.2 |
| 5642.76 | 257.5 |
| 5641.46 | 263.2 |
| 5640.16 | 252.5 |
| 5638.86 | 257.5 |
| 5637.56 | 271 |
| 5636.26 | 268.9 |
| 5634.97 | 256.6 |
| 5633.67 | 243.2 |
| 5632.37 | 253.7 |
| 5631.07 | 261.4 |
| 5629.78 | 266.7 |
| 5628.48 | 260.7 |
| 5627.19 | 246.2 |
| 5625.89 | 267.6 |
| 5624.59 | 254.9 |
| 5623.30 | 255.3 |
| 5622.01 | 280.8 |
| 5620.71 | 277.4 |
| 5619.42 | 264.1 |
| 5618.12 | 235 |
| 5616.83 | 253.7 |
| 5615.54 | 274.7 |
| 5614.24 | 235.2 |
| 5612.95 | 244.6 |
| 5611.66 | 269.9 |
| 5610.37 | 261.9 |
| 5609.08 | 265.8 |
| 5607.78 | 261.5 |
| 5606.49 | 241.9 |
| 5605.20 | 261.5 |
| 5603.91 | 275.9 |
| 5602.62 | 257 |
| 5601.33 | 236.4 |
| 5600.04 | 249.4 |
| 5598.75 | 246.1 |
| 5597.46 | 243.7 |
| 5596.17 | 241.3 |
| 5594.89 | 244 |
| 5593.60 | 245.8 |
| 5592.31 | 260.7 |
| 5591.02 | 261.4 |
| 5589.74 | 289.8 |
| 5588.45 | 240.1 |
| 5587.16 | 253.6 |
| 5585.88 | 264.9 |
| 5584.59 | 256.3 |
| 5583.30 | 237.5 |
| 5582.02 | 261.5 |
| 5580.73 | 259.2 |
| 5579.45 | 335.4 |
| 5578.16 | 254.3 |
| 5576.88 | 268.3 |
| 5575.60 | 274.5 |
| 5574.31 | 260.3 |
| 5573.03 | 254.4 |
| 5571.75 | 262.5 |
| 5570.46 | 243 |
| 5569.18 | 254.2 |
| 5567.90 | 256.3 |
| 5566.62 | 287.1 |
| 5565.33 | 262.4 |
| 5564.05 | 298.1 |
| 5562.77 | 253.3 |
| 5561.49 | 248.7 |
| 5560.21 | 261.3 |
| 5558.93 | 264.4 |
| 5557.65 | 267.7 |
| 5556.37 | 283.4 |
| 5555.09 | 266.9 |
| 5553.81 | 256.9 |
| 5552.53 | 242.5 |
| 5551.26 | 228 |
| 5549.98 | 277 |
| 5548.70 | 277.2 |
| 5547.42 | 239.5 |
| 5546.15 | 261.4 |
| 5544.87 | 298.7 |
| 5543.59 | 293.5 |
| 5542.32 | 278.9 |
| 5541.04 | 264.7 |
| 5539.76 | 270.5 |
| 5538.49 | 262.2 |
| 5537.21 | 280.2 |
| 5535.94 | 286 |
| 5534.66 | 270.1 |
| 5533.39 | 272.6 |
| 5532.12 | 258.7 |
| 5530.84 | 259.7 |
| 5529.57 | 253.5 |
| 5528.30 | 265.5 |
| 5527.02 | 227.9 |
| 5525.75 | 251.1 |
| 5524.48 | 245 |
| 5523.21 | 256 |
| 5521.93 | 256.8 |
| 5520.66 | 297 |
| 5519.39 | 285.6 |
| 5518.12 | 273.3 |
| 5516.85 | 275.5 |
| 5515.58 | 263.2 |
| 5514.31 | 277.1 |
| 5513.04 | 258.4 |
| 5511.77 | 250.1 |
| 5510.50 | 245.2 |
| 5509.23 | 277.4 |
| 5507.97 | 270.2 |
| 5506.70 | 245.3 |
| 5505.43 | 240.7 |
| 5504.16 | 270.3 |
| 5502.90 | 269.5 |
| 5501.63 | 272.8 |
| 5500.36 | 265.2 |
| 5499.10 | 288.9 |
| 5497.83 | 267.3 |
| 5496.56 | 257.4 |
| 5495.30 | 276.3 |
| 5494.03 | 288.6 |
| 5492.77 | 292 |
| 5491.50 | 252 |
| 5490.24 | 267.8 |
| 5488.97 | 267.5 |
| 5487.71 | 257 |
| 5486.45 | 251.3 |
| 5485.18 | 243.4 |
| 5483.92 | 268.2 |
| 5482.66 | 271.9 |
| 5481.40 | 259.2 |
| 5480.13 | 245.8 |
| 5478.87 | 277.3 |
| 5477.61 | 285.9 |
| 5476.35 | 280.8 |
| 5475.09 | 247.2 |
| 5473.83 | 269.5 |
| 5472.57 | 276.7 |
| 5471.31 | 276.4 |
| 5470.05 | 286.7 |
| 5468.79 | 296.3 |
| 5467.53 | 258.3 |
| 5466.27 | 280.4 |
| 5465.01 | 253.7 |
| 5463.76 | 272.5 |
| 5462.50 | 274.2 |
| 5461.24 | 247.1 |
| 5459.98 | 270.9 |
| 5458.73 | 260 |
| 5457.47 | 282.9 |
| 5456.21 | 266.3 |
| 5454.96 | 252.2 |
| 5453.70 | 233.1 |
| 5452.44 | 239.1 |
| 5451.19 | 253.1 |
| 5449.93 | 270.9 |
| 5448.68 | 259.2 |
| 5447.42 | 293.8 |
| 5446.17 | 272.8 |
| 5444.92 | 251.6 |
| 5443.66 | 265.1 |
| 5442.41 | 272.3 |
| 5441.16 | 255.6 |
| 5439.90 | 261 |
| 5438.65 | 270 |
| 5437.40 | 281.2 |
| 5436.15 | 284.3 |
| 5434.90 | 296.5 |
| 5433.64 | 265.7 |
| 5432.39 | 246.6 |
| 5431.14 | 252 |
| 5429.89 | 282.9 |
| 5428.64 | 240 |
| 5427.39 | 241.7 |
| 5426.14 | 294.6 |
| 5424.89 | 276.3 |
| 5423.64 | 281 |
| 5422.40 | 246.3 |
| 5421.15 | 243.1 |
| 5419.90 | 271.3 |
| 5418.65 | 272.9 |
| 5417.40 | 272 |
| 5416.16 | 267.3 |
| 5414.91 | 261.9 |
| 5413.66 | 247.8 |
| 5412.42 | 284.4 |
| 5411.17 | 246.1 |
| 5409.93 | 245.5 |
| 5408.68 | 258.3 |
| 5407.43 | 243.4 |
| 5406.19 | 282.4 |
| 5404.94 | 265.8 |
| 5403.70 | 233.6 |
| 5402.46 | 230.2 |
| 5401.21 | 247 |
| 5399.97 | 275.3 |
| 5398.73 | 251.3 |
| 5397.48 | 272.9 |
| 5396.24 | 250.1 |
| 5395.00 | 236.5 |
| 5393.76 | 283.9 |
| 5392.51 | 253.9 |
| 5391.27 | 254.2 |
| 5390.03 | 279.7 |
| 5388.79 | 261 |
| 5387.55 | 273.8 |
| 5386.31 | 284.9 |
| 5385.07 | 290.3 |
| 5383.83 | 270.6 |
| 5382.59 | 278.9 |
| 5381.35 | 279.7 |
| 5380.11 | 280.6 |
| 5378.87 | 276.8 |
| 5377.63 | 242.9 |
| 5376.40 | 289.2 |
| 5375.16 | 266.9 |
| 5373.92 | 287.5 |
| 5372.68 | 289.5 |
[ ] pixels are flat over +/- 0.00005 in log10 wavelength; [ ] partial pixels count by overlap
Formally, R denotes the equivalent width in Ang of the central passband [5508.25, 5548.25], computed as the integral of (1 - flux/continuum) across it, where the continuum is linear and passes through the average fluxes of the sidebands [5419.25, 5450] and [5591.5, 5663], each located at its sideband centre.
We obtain -0.8 Ang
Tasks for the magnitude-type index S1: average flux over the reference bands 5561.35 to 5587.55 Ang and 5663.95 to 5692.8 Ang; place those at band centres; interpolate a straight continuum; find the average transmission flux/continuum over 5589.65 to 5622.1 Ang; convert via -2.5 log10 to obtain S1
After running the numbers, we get 0.025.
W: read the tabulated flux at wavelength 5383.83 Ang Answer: 270.6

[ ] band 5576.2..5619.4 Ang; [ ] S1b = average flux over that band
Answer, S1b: 257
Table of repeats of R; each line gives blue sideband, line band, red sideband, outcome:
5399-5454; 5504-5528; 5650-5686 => -0.2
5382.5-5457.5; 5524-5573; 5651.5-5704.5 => -0.9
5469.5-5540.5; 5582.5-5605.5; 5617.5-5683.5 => 0.6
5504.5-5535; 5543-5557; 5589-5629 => -0.3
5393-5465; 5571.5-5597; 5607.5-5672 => -0.3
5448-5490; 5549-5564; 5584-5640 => -0.1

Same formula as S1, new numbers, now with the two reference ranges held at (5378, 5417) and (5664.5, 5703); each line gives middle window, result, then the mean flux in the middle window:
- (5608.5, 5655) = 0.00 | 258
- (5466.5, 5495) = -0.03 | 269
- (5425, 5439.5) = -0.03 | 269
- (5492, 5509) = -0.03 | 270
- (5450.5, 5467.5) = 0.01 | 260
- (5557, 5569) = -0.03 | 266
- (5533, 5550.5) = -0.05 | 274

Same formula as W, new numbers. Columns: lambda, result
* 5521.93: 256.8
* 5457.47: 282.9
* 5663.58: 250.4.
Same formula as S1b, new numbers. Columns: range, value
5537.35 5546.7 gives 276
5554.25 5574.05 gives 264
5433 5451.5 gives 270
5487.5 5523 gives 268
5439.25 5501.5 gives 267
